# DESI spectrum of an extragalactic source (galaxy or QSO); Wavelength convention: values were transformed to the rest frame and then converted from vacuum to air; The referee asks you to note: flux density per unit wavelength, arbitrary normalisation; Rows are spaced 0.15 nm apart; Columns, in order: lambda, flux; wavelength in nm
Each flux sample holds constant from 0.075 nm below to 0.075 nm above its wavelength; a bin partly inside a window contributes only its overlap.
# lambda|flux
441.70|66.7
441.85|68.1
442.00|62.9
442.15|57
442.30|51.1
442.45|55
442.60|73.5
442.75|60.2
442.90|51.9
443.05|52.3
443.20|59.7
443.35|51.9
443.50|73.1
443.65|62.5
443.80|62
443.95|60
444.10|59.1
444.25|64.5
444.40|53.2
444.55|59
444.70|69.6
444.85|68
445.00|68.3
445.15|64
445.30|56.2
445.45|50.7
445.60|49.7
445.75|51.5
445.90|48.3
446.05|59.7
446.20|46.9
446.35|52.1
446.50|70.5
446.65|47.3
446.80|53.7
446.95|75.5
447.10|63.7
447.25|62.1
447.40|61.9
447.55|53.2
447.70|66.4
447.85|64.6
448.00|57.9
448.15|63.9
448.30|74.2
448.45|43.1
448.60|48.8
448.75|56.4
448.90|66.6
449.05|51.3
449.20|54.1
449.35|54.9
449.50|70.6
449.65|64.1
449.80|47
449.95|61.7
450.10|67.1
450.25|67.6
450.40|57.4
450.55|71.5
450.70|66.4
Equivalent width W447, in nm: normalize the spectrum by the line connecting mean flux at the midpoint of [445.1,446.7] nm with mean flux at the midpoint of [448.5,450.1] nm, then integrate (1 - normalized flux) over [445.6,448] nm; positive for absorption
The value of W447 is -0.13 nm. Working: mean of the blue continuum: 54.2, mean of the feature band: 58.2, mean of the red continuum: 57.8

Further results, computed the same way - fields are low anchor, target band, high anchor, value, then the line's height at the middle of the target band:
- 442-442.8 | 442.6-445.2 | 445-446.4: -0.20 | 57.1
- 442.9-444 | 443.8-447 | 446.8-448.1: 0.14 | 61.1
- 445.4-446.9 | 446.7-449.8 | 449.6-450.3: -0.12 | 57.7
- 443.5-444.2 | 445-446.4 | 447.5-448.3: 0.19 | 62.5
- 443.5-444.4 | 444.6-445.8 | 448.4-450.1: 0.02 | 60.7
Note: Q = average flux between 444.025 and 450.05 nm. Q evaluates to 58.9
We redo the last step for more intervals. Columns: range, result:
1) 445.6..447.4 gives 57.3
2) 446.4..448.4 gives 62.3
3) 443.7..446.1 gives 59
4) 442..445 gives 60.5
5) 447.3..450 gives 58.9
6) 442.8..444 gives 59.2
